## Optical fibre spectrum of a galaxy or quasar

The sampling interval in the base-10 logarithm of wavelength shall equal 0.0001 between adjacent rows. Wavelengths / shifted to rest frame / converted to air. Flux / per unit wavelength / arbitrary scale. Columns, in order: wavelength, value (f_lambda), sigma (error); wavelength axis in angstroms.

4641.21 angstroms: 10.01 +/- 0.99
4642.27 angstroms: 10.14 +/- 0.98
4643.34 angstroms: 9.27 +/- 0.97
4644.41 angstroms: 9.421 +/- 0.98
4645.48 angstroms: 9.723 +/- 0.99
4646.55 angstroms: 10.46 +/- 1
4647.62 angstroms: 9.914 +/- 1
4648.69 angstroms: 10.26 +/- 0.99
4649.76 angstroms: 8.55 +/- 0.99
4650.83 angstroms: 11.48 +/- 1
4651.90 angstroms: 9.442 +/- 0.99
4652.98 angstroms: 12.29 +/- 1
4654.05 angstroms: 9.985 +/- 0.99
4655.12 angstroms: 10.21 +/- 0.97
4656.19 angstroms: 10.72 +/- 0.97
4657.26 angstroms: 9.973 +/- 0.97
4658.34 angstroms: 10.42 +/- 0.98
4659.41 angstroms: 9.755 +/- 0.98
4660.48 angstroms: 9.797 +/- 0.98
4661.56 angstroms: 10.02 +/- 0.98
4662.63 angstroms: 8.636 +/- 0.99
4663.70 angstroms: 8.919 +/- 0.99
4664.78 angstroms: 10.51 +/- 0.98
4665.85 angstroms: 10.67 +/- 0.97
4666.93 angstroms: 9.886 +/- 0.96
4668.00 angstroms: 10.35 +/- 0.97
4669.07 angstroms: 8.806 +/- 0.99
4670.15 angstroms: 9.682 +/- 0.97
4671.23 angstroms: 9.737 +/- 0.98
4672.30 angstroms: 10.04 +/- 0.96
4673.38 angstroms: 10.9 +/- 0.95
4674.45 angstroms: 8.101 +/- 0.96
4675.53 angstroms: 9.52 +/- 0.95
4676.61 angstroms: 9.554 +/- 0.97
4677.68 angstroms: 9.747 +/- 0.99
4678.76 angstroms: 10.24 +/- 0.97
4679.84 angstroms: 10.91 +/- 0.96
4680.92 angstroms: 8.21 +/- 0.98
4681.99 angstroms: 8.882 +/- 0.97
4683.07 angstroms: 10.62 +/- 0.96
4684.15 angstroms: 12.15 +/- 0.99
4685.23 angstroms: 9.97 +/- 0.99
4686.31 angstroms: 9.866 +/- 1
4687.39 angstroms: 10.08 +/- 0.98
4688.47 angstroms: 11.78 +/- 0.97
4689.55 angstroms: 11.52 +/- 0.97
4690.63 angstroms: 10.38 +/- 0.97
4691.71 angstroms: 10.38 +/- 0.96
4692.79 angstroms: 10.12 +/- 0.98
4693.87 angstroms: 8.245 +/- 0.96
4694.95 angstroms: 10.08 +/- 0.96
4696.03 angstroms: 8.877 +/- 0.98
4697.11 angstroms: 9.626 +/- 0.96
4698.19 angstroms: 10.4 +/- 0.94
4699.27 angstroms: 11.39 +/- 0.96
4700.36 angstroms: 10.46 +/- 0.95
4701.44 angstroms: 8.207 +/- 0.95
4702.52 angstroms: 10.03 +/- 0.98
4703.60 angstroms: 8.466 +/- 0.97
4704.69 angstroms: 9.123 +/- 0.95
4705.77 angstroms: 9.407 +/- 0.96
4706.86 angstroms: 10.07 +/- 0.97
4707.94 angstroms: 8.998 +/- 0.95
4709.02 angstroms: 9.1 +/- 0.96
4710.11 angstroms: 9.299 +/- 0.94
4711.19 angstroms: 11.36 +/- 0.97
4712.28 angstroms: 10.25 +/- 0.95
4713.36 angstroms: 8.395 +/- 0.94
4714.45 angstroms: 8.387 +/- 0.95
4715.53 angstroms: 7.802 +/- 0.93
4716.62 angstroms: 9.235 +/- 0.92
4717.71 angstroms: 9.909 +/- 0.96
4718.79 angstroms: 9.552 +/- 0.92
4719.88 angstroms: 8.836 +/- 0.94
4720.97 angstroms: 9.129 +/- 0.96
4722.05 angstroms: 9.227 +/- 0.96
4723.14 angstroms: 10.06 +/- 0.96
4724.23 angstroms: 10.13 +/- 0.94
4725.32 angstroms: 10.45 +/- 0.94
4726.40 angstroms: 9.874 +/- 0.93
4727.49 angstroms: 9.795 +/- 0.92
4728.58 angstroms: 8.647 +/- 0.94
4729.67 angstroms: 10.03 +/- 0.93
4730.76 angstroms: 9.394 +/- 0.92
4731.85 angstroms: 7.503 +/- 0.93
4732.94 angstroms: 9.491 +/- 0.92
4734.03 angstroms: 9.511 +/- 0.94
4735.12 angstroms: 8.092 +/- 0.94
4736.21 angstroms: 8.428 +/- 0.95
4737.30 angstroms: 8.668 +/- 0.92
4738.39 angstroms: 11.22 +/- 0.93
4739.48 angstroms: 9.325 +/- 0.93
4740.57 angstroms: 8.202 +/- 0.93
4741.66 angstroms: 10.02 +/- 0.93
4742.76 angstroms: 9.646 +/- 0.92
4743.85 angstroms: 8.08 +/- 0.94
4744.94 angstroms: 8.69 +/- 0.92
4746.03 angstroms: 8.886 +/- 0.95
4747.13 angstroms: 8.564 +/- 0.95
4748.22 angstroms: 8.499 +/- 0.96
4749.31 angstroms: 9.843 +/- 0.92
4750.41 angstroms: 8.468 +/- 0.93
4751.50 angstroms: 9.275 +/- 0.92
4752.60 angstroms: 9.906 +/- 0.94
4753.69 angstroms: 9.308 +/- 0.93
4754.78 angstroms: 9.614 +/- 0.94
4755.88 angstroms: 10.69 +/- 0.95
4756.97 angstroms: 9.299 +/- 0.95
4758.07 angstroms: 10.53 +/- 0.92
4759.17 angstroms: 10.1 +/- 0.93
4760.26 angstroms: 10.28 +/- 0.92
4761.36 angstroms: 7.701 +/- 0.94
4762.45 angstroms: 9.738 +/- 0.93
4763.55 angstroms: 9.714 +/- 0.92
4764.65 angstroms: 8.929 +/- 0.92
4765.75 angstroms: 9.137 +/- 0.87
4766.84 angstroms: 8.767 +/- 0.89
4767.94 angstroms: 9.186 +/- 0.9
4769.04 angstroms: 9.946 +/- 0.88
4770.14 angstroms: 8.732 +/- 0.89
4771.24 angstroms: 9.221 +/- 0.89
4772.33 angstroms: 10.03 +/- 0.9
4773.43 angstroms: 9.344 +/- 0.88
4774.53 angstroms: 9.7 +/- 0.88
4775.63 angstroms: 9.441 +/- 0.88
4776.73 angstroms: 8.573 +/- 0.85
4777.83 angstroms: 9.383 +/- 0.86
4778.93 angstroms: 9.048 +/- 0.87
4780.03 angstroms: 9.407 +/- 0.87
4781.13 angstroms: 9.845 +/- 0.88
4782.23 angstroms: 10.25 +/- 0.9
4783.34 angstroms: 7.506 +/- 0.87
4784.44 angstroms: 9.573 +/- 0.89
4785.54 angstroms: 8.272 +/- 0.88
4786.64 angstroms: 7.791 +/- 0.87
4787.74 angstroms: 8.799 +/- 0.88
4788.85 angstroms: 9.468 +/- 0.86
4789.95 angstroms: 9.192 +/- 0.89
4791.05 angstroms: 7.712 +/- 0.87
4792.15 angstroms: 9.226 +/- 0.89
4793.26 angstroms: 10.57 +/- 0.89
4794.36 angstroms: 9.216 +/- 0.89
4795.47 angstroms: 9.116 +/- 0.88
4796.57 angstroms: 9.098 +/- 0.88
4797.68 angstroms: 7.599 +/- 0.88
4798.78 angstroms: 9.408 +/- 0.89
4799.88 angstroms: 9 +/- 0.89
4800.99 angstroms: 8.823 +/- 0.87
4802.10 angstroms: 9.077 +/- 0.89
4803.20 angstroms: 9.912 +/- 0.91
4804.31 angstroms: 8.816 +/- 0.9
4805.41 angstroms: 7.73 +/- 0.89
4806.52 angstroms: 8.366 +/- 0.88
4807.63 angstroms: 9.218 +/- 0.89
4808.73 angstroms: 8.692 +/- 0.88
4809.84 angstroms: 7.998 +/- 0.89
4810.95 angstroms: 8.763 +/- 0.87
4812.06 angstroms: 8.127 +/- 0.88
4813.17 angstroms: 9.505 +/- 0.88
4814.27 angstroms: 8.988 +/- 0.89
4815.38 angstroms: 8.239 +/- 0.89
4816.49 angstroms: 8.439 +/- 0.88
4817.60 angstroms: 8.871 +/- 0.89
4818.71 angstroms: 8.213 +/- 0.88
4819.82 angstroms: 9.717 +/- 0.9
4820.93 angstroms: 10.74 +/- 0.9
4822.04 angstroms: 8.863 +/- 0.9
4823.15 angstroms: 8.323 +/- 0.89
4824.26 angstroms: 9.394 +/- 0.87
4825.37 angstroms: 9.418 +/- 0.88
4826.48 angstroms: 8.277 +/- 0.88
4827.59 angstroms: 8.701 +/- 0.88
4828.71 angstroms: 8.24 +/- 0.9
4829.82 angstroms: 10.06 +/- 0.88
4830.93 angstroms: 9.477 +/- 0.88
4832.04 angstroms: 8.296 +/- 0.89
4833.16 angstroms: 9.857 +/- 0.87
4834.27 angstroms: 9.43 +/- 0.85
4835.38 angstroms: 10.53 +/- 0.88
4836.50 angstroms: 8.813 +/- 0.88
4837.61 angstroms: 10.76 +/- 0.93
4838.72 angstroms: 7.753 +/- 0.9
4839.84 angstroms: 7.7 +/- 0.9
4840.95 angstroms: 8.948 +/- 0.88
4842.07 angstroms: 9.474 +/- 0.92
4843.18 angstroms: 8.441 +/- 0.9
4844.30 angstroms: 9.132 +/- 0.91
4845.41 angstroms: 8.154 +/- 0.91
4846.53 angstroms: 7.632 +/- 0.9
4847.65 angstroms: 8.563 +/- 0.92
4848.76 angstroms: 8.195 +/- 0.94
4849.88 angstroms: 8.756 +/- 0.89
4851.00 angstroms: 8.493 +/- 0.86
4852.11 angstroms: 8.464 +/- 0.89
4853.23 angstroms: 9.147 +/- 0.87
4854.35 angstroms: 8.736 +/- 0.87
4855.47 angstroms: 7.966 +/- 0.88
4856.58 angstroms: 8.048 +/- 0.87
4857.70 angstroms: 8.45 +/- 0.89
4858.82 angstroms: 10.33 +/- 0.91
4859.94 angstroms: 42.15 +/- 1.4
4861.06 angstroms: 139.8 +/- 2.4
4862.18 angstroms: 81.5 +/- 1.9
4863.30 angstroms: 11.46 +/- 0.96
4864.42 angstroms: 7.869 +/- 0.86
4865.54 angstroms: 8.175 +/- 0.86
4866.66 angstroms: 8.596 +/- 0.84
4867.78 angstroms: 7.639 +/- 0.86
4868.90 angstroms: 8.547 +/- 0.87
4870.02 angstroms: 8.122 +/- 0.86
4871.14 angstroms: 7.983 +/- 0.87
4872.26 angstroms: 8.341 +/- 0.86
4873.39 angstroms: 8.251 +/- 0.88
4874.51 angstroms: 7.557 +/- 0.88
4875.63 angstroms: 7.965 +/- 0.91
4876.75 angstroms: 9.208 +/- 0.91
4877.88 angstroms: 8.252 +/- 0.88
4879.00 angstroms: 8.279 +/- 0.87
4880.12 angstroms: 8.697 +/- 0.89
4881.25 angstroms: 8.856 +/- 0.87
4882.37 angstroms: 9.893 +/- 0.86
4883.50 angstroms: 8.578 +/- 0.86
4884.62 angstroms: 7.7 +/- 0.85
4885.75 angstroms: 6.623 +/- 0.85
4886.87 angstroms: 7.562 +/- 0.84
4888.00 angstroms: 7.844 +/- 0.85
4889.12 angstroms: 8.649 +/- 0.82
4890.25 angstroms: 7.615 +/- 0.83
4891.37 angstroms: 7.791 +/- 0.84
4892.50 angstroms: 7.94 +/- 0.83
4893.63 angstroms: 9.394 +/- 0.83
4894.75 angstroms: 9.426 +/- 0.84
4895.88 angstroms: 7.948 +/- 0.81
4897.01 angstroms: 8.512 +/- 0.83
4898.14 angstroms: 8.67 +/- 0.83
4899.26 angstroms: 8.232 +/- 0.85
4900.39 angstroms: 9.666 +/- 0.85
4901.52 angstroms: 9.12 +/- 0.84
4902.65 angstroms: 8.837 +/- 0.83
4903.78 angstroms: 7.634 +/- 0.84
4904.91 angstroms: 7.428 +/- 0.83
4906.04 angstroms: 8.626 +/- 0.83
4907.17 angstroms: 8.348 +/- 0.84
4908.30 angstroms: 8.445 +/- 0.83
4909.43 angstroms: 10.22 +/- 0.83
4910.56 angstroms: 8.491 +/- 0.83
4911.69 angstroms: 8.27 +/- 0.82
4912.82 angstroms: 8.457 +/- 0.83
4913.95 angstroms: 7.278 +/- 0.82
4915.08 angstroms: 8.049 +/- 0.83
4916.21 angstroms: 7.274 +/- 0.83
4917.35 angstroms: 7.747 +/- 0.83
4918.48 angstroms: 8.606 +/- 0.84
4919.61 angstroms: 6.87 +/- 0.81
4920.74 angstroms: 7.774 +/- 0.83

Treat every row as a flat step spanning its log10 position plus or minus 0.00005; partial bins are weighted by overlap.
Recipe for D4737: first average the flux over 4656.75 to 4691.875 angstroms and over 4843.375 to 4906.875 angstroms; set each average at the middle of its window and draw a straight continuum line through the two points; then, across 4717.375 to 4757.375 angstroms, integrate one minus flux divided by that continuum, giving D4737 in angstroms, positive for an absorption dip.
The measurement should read 5.6 angstroms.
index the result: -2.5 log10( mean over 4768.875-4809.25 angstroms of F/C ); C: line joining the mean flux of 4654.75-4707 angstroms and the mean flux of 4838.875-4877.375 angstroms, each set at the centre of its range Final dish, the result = 0.41 mag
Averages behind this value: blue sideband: 9.9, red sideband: 15.4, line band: 9.05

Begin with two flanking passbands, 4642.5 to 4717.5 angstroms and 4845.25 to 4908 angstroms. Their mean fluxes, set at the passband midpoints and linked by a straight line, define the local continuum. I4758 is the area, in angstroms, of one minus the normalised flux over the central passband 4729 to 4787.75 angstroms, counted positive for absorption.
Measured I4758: 9.4 angstroms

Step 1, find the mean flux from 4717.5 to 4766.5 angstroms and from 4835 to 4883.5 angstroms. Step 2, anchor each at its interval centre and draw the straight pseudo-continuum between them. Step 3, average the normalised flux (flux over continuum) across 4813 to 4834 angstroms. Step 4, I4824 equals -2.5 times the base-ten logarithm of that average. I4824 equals 0.37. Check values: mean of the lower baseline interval 9.34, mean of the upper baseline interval 14.1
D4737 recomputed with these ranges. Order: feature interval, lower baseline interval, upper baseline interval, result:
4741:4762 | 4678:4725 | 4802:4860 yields 0.45 angstroms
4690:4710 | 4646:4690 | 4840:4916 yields 1.38 angstroms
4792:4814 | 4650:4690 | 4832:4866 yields 8.89 angstroms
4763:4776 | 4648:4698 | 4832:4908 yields 1.96 angstroms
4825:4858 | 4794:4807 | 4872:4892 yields -1.07 angstroms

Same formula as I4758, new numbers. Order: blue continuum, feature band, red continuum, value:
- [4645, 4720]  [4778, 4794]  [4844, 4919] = 2.76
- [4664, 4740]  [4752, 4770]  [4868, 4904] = -0.55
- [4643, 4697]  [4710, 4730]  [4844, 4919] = 1.84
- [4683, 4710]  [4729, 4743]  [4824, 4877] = 2.23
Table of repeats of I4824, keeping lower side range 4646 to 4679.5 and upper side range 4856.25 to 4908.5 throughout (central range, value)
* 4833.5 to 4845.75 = 0.380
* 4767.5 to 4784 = 0.257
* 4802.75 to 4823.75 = 0.372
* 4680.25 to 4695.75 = 0.023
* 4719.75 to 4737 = 0.186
